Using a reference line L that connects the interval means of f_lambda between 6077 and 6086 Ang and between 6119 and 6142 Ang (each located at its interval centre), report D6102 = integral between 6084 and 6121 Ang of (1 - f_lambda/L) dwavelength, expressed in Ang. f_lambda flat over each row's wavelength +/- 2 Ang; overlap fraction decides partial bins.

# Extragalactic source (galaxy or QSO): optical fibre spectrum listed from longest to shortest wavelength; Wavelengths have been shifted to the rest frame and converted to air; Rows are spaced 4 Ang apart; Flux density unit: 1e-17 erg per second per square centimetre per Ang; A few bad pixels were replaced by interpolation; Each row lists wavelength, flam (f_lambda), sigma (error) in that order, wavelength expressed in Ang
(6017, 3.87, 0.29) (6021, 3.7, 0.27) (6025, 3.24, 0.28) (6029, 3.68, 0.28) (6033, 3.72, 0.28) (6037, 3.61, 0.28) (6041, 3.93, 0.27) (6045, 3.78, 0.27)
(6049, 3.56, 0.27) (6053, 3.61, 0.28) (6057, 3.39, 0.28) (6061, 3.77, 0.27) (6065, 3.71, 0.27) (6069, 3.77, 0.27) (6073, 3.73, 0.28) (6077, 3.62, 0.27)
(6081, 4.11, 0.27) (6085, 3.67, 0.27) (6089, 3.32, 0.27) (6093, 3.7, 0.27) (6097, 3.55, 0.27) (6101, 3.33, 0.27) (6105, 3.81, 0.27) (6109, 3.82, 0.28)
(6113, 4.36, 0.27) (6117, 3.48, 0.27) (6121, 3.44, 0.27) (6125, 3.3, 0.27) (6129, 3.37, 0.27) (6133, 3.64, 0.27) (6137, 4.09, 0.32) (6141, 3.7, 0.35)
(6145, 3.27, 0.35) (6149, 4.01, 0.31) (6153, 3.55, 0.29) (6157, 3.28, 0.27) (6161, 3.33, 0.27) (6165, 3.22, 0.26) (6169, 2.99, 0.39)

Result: 0.8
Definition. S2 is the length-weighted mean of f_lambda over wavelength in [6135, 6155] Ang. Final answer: 3.72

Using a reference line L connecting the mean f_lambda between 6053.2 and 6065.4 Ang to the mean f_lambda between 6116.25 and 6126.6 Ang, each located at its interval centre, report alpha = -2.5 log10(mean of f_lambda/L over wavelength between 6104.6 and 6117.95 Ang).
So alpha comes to -0.14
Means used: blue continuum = 3.61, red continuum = 3.4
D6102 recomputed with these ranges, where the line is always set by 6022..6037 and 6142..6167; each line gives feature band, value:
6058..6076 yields -1.0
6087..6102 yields 0.1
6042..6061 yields -0.4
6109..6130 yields -0.8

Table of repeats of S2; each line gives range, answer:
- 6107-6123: 3.77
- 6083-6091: 3.5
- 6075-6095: 3.68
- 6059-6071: 3.75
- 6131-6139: 3.87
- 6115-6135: 3.45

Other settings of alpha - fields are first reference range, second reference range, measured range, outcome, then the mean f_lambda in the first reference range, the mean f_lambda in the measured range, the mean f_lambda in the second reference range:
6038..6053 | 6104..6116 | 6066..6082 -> 0.015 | 3.73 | 3.78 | 3.97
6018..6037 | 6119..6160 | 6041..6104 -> -0.020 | 3.6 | 3.65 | 3.56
